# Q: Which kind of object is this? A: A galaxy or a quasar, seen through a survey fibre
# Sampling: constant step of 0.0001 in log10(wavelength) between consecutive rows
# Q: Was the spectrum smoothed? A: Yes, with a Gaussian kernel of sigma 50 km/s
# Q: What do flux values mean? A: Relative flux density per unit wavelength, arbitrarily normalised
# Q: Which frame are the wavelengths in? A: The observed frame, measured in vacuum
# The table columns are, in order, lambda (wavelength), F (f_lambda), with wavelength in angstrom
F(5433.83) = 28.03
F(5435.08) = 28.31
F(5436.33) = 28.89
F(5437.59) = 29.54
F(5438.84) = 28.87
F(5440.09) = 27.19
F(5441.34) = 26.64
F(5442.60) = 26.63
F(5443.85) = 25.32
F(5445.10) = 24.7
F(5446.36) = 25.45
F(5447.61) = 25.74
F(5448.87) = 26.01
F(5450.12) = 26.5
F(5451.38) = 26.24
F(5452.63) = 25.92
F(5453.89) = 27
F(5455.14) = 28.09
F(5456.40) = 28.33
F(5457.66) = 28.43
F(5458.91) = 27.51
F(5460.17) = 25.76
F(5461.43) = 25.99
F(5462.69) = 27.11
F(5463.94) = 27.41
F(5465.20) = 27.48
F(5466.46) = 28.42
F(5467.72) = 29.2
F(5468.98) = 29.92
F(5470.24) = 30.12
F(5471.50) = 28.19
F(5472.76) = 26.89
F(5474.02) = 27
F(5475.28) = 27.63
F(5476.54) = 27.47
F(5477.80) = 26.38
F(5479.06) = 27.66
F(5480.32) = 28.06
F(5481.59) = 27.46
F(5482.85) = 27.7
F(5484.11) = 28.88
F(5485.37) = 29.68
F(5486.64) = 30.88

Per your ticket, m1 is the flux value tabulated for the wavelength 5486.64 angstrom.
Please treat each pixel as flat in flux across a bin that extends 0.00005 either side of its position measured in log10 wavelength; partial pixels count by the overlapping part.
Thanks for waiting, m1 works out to 30.88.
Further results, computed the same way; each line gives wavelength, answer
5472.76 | 26.89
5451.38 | 26.24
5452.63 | 25.92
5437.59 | 29.54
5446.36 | 25.45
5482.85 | 27.7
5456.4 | 28.33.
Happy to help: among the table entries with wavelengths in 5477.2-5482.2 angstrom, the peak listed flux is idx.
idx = 28.06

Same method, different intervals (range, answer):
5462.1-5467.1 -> 28.42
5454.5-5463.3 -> 28.43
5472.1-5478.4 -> 27.63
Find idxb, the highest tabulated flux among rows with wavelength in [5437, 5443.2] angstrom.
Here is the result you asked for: 29.54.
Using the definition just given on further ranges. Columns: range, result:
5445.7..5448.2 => 25.74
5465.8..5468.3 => 29.2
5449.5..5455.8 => 28.09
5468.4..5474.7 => 30.12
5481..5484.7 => 28.88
